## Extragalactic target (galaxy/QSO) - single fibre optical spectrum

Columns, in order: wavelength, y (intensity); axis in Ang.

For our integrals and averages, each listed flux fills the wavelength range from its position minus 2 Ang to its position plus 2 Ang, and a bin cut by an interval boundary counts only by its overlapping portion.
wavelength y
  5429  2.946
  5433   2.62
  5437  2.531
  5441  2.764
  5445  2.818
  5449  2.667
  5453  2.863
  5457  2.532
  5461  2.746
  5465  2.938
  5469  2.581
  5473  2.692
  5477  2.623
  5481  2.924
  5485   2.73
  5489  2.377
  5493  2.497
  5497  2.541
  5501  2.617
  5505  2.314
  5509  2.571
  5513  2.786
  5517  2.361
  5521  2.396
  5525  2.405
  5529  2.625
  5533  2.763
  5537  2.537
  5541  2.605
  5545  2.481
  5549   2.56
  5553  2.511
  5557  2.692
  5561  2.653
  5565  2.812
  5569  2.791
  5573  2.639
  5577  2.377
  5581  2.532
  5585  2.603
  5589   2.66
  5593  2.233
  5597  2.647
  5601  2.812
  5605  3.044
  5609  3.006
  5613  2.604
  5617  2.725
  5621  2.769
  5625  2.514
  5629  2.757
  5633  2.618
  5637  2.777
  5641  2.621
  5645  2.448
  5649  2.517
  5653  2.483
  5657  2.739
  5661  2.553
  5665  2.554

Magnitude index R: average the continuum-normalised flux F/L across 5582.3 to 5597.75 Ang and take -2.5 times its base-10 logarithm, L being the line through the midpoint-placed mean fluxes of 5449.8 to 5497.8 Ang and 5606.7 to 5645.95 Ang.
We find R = 0.07 mag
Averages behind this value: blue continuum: 2.67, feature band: 2.53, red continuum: 2.69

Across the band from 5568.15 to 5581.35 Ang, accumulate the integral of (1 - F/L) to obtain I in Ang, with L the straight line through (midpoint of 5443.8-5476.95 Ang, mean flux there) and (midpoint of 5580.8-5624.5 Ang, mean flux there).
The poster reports 0.6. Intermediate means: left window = 2.72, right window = 2.69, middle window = 2.57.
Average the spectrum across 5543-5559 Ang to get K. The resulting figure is 2.56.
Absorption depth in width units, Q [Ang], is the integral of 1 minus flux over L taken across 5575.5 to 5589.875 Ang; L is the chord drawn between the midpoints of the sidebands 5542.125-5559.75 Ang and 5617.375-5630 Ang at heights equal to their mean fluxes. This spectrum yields 0.42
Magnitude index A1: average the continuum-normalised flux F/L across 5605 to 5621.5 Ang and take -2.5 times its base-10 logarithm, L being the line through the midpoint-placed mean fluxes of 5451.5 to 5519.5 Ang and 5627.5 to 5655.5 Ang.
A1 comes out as -0.08 mag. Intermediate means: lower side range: 2.63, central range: 2.81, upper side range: 2.6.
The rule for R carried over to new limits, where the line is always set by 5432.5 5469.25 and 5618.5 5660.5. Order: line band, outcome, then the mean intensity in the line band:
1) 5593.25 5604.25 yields -0.02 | 2.69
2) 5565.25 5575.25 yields -0.03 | 2.72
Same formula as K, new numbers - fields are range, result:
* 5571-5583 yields 2.52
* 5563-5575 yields 2.75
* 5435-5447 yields 2.7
